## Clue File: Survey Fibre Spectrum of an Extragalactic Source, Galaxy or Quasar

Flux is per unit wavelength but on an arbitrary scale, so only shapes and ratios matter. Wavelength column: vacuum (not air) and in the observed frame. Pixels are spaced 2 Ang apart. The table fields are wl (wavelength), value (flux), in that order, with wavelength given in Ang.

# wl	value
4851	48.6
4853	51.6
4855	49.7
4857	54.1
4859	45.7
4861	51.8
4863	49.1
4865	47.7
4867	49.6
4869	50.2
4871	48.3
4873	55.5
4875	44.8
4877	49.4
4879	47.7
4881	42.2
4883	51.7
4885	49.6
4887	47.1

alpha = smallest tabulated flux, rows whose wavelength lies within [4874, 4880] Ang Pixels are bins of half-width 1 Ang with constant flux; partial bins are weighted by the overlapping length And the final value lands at 44.8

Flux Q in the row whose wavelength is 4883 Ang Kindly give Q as 51.7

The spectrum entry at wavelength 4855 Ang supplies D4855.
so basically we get 49.7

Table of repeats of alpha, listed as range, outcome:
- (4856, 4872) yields 45.7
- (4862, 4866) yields 47.7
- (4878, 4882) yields 42.2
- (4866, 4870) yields 49.6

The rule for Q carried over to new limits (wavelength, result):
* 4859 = 45.7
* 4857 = 54.1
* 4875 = 44.8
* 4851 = 48.6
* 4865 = 47.7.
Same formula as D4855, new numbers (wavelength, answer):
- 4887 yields 47.1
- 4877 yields 49.4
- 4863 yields 49.1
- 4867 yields 49.6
